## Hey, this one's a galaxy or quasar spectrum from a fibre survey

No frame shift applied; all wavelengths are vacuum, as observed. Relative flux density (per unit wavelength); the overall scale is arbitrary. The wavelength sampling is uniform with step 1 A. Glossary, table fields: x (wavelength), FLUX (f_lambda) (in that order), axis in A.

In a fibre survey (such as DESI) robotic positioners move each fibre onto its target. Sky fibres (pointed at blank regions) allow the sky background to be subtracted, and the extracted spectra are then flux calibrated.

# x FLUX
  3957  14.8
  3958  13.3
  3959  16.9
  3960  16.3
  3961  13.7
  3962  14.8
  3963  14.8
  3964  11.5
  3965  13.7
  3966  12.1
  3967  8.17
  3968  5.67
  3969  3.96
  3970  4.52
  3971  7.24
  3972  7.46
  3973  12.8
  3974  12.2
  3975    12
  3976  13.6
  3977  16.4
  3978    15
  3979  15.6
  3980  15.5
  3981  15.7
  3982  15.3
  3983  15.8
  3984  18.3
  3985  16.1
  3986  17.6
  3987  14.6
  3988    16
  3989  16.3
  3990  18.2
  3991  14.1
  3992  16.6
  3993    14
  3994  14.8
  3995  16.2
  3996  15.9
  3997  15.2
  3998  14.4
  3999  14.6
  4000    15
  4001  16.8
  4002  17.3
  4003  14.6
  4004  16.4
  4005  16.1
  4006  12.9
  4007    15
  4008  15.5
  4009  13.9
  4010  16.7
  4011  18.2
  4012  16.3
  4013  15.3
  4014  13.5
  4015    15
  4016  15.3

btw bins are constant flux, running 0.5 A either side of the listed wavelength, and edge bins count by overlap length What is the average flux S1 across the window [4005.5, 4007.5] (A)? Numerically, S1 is 13.9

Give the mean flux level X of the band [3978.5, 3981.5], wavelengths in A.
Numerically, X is 15.6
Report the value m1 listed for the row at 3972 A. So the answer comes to 7.46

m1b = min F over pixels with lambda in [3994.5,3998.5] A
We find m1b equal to 14.4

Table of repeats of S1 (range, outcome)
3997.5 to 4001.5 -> 15.2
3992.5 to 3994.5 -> 14.4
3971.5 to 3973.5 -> 10.1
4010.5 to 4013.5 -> 16.6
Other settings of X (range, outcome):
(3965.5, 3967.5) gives 10.1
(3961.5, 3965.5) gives 13.7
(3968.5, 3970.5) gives 4.24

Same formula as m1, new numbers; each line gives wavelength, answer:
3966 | 12.1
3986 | 17.6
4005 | 16.1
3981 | 15.7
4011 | 18.2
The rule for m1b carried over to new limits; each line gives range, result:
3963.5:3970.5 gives 3.96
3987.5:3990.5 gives 16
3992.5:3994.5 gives 14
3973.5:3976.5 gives 12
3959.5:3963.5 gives 13.7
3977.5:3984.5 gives 15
